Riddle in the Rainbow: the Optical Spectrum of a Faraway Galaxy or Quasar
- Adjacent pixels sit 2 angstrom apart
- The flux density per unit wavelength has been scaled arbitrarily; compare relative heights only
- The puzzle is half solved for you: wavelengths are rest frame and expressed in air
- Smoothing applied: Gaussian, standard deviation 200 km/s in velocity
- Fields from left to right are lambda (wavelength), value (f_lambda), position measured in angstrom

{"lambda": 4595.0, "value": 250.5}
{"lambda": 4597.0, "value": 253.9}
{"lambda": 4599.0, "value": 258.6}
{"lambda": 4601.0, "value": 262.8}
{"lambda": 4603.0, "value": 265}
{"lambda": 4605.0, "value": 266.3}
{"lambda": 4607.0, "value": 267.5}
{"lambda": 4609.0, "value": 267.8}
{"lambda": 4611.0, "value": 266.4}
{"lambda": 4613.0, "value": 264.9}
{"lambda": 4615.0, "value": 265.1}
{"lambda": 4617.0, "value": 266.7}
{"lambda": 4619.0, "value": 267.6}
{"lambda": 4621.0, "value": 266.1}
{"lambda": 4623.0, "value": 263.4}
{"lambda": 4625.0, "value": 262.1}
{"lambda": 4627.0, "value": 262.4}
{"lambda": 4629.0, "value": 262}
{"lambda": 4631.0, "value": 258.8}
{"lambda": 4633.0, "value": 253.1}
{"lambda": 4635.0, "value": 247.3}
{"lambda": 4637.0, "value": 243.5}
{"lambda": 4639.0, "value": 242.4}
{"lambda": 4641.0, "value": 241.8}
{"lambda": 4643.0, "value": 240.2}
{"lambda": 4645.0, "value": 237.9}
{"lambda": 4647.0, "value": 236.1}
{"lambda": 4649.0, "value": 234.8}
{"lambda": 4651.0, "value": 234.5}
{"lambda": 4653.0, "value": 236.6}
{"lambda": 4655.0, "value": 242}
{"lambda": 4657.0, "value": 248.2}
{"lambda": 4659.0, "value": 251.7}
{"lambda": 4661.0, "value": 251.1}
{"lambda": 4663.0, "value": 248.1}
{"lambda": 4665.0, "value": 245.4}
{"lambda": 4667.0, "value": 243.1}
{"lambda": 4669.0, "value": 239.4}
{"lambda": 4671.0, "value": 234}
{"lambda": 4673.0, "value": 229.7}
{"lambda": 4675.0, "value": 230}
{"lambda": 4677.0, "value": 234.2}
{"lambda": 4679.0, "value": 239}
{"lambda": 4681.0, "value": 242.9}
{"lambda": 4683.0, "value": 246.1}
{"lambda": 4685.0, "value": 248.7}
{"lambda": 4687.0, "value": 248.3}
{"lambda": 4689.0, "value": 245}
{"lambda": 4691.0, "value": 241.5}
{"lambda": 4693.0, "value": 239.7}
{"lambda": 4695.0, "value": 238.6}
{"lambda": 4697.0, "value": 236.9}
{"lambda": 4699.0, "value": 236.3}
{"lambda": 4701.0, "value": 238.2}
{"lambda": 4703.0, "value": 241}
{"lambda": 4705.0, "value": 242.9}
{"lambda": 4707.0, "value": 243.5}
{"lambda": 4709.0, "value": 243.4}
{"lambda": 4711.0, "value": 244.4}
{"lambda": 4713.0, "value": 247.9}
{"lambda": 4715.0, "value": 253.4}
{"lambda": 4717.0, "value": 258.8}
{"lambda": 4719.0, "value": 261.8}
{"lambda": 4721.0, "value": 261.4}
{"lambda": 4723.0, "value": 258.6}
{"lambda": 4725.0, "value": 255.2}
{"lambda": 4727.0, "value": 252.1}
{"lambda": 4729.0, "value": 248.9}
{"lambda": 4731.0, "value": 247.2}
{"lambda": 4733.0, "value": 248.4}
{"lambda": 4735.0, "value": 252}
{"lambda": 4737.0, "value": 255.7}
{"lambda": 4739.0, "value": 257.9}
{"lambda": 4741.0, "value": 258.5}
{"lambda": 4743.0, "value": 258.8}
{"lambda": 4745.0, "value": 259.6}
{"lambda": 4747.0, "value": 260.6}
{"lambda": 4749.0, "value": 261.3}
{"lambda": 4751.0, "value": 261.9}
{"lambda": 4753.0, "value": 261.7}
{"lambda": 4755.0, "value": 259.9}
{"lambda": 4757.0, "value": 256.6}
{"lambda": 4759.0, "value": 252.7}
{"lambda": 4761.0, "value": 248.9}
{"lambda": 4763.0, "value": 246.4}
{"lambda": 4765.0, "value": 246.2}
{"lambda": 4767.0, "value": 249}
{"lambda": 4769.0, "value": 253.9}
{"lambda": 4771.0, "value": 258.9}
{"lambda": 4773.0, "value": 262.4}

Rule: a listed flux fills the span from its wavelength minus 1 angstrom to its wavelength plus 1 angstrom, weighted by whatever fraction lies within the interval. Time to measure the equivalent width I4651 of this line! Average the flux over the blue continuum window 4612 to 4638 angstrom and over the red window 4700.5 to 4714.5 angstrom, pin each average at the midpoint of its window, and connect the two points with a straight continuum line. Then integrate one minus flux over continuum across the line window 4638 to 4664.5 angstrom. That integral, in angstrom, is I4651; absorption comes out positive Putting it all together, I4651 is 1.3 angstrom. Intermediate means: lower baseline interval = 260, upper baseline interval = 244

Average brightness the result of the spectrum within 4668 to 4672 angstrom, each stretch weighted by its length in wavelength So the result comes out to 237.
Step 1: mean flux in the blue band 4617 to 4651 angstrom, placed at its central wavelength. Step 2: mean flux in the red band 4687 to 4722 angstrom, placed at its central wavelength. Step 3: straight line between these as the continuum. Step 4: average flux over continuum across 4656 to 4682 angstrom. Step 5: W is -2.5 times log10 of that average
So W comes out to 0.03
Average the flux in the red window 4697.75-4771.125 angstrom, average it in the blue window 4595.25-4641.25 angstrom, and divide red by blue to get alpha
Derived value 0.97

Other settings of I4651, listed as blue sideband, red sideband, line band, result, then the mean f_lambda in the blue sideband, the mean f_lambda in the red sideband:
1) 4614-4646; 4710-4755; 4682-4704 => 1.18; 255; 256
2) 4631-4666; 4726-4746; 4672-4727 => 1.06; 244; 254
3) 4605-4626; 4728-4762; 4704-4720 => 0.55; 266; 256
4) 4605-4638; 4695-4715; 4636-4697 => 2.42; 262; 242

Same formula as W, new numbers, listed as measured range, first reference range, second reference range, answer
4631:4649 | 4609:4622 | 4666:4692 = 0.06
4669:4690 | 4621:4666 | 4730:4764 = 0.05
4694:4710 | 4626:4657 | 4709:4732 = 0.05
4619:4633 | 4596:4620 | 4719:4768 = 0.00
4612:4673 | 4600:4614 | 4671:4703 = 0.02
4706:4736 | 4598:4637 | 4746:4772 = 0.02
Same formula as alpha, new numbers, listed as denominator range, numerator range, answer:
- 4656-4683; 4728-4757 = 1.06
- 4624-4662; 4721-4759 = 1.04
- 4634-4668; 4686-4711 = 0.99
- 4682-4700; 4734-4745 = 1.06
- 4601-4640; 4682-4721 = 0.94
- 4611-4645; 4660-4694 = 0.94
